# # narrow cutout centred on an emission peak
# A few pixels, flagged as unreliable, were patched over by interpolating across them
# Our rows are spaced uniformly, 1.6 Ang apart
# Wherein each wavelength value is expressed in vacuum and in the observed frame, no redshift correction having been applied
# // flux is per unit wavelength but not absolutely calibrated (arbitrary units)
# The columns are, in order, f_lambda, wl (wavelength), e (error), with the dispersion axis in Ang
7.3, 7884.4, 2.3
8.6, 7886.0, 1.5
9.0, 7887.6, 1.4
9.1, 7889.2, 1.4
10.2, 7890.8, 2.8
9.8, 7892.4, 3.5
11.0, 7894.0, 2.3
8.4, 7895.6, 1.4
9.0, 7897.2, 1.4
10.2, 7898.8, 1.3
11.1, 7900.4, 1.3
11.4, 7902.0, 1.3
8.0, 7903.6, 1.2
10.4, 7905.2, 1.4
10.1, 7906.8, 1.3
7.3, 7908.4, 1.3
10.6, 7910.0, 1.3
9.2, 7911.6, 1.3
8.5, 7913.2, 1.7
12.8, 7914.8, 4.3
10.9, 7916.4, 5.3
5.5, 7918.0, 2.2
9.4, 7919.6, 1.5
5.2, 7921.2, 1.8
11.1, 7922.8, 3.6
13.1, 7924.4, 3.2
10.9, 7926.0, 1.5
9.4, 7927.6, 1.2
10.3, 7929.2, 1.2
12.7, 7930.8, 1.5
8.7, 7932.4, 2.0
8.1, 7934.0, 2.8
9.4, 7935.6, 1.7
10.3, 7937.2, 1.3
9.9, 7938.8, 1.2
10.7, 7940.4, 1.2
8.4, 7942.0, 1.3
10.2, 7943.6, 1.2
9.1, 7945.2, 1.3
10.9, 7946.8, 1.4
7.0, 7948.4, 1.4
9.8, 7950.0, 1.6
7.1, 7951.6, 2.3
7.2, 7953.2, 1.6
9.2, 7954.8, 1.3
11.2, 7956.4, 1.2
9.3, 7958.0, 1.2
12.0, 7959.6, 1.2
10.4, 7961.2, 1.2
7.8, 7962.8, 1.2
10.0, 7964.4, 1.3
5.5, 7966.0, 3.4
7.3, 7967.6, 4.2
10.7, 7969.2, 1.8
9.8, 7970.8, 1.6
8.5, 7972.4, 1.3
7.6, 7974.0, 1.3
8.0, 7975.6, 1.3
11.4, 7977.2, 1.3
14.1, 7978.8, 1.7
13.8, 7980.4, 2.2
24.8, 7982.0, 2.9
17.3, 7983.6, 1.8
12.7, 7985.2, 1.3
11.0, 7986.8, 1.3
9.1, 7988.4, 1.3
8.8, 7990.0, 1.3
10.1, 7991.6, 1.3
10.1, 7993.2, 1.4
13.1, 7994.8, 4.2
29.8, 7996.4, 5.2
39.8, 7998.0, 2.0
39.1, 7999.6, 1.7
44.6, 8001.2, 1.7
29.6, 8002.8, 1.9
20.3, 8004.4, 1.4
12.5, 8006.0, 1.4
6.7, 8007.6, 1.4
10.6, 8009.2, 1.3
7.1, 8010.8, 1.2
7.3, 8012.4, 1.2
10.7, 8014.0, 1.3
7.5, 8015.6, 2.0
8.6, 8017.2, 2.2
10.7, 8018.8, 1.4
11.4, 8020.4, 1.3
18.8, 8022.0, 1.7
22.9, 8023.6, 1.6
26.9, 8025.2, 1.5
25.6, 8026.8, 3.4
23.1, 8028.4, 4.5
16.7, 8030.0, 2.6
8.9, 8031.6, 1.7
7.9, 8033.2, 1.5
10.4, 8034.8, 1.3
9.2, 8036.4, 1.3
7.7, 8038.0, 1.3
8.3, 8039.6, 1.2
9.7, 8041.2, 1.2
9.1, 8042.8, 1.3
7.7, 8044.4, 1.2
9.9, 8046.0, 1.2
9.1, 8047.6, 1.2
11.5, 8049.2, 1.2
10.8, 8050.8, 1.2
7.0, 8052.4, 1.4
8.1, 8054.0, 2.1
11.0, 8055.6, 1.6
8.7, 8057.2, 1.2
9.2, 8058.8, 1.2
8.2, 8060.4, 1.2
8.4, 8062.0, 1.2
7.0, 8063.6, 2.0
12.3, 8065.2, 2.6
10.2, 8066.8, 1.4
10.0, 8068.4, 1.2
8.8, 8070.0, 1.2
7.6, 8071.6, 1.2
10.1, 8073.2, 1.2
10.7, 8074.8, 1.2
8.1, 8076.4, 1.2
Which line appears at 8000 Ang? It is H-alpha 6563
